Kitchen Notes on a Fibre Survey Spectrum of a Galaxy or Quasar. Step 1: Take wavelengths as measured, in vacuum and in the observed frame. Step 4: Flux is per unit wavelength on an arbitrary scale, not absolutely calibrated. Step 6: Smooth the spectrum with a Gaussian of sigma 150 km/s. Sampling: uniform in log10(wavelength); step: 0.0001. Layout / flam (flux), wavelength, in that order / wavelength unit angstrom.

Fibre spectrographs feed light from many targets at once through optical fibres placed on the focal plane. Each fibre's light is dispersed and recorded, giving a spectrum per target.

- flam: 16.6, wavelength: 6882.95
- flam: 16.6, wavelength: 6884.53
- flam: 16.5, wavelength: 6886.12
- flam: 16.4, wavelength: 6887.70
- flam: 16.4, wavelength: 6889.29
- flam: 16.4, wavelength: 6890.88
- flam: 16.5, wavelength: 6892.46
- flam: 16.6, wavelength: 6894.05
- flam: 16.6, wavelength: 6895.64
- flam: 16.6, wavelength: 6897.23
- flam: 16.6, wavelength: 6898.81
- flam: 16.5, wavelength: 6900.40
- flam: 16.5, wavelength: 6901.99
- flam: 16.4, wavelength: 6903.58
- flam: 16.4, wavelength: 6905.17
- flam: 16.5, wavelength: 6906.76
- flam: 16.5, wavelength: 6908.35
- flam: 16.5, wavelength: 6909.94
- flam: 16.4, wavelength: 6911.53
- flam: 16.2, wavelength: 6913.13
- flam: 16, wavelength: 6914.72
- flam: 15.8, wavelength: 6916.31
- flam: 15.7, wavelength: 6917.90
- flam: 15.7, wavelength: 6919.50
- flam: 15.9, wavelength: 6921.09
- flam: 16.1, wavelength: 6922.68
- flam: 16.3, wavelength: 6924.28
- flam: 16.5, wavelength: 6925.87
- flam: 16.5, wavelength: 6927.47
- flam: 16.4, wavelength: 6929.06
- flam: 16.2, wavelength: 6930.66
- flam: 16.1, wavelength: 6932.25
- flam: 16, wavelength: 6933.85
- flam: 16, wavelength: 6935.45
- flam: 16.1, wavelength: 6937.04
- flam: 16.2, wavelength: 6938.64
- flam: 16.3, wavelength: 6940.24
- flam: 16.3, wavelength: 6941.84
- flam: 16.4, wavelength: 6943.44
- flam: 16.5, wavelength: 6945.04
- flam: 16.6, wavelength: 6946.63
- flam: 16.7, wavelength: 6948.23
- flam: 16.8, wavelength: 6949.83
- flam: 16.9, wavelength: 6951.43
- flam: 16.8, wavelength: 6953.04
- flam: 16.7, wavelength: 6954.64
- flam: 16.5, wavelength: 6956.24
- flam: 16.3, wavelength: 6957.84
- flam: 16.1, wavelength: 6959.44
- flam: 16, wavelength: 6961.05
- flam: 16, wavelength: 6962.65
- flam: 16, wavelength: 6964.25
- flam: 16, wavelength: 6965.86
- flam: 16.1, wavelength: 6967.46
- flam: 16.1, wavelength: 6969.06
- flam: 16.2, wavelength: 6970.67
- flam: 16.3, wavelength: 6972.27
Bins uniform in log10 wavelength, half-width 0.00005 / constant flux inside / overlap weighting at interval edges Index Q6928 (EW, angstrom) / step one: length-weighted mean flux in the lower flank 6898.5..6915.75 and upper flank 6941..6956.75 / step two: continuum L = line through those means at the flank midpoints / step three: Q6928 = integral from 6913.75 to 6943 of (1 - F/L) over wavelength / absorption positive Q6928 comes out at 0.7 angstrom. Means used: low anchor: 16.4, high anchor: 16.6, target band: 16.1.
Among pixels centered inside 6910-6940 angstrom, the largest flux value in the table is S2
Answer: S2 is 16.5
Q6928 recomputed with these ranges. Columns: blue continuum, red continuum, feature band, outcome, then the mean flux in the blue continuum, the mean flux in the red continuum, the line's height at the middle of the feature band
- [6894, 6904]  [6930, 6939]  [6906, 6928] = 0.19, 16.5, 16.1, 16.3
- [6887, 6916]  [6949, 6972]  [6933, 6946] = 0.10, 16.4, 16.3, 16.4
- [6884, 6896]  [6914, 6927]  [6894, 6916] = -0.24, 16.5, 16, 16.3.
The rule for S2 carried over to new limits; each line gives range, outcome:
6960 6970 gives 16.1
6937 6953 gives 16.9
